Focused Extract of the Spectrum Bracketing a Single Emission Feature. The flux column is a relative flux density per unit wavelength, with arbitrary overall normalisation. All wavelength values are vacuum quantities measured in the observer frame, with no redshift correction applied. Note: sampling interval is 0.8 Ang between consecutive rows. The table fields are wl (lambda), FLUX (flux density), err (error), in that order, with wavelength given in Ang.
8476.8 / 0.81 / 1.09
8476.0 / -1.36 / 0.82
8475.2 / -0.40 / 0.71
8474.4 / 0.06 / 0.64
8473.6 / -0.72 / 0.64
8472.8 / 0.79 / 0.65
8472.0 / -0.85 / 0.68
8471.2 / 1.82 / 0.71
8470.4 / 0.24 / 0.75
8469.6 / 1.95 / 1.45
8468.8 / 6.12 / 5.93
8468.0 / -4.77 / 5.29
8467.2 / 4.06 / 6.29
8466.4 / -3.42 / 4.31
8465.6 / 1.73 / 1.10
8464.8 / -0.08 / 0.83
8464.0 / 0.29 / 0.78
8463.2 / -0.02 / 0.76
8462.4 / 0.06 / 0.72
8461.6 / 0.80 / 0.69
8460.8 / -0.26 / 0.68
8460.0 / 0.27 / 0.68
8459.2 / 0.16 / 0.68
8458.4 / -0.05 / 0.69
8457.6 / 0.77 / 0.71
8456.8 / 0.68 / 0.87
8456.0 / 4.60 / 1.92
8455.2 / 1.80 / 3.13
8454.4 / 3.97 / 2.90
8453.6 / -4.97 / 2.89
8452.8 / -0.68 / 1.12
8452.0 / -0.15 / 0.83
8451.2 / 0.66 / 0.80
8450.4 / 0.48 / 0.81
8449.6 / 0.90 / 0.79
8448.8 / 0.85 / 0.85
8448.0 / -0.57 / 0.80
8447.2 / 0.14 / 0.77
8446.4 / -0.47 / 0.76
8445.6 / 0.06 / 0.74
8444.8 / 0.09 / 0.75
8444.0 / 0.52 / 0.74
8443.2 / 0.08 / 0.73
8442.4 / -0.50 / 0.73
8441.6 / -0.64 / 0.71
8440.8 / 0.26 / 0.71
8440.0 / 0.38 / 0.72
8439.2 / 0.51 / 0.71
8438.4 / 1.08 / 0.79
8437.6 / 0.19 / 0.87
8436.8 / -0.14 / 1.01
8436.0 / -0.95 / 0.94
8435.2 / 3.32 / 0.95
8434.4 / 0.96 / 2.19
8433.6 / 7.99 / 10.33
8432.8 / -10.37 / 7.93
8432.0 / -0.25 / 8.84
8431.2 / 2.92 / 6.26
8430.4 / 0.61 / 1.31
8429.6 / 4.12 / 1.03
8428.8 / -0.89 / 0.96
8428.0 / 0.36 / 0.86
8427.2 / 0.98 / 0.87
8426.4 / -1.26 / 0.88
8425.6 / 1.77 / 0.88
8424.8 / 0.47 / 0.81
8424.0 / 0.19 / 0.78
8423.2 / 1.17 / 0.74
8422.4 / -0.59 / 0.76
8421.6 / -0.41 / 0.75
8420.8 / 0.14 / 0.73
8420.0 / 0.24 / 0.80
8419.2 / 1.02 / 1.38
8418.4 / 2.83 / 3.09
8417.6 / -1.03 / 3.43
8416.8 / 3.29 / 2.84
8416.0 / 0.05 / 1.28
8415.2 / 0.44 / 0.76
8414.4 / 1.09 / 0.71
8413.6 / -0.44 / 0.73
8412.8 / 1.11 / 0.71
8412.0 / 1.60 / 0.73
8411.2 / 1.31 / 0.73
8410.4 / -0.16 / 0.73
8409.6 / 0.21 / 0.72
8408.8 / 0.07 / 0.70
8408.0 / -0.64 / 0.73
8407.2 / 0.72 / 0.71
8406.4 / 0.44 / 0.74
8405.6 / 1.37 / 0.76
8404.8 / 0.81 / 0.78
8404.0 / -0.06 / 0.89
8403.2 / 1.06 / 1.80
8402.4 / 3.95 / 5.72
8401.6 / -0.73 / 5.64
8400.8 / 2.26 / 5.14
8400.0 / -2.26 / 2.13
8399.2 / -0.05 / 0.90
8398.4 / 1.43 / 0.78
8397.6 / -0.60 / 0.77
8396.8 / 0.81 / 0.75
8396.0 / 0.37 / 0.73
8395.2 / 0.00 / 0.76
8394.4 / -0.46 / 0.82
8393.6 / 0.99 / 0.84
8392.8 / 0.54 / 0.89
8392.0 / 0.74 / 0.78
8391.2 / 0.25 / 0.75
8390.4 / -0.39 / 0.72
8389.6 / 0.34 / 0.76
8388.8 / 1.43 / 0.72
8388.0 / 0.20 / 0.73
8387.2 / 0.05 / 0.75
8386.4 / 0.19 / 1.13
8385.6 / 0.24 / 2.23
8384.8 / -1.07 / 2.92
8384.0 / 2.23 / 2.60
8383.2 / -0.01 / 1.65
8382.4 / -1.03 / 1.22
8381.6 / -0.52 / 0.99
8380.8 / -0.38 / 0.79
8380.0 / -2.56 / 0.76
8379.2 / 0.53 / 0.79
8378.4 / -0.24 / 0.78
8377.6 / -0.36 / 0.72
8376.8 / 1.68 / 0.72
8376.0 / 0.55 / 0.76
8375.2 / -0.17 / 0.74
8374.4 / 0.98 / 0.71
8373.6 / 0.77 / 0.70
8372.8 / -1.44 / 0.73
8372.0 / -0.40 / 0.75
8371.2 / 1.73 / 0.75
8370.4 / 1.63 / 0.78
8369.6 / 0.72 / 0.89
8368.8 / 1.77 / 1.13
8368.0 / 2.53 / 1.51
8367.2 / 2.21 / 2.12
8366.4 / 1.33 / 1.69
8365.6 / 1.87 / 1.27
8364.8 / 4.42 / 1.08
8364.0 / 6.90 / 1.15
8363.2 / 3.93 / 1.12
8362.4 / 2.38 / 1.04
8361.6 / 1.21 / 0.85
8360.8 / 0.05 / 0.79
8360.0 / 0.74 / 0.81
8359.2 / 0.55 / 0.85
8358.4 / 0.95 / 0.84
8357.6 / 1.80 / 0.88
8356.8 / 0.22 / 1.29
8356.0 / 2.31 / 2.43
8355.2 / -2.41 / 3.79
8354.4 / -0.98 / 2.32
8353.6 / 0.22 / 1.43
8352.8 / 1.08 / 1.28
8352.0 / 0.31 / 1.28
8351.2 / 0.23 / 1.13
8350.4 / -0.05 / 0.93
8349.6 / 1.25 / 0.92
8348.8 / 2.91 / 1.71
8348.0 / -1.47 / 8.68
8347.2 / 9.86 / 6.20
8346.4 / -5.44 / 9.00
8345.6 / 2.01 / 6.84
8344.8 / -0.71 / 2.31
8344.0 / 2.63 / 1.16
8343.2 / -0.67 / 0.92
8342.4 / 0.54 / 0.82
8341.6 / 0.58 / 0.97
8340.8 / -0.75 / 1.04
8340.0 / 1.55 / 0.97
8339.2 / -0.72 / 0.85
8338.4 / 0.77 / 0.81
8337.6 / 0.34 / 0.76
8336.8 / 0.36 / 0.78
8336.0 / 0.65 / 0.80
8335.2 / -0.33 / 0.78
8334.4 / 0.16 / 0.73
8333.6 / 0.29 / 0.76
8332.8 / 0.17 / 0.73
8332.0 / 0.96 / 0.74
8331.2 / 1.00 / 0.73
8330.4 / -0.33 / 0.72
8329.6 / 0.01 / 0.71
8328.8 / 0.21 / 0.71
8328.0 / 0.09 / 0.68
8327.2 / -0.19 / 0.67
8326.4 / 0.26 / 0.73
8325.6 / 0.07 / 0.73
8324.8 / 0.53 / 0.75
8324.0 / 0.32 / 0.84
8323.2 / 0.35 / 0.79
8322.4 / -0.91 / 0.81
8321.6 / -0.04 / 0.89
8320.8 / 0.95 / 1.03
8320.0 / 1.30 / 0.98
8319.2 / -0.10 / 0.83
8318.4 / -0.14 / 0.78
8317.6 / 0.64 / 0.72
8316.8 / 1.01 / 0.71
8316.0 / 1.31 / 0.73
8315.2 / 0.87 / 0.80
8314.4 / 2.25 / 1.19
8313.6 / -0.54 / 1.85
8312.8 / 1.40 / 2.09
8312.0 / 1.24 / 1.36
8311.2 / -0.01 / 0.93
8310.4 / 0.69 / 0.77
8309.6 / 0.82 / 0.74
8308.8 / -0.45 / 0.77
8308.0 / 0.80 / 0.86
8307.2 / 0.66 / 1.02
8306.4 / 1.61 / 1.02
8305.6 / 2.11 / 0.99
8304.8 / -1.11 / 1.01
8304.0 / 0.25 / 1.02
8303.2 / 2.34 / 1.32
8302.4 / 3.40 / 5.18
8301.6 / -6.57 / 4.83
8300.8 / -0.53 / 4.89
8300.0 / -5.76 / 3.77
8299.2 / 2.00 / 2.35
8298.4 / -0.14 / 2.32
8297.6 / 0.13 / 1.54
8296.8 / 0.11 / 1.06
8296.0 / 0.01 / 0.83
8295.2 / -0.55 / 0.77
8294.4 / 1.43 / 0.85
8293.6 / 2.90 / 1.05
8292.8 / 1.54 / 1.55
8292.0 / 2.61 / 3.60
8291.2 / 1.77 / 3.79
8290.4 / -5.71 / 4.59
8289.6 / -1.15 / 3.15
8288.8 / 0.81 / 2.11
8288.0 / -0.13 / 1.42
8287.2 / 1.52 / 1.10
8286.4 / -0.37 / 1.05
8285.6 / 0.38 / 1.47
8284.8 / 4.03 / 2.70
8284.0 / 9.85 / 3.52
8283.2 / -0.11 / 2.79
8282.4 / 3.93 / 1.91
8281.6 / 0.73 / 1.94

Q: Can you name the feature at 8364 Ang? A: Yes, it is [O III] 5007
